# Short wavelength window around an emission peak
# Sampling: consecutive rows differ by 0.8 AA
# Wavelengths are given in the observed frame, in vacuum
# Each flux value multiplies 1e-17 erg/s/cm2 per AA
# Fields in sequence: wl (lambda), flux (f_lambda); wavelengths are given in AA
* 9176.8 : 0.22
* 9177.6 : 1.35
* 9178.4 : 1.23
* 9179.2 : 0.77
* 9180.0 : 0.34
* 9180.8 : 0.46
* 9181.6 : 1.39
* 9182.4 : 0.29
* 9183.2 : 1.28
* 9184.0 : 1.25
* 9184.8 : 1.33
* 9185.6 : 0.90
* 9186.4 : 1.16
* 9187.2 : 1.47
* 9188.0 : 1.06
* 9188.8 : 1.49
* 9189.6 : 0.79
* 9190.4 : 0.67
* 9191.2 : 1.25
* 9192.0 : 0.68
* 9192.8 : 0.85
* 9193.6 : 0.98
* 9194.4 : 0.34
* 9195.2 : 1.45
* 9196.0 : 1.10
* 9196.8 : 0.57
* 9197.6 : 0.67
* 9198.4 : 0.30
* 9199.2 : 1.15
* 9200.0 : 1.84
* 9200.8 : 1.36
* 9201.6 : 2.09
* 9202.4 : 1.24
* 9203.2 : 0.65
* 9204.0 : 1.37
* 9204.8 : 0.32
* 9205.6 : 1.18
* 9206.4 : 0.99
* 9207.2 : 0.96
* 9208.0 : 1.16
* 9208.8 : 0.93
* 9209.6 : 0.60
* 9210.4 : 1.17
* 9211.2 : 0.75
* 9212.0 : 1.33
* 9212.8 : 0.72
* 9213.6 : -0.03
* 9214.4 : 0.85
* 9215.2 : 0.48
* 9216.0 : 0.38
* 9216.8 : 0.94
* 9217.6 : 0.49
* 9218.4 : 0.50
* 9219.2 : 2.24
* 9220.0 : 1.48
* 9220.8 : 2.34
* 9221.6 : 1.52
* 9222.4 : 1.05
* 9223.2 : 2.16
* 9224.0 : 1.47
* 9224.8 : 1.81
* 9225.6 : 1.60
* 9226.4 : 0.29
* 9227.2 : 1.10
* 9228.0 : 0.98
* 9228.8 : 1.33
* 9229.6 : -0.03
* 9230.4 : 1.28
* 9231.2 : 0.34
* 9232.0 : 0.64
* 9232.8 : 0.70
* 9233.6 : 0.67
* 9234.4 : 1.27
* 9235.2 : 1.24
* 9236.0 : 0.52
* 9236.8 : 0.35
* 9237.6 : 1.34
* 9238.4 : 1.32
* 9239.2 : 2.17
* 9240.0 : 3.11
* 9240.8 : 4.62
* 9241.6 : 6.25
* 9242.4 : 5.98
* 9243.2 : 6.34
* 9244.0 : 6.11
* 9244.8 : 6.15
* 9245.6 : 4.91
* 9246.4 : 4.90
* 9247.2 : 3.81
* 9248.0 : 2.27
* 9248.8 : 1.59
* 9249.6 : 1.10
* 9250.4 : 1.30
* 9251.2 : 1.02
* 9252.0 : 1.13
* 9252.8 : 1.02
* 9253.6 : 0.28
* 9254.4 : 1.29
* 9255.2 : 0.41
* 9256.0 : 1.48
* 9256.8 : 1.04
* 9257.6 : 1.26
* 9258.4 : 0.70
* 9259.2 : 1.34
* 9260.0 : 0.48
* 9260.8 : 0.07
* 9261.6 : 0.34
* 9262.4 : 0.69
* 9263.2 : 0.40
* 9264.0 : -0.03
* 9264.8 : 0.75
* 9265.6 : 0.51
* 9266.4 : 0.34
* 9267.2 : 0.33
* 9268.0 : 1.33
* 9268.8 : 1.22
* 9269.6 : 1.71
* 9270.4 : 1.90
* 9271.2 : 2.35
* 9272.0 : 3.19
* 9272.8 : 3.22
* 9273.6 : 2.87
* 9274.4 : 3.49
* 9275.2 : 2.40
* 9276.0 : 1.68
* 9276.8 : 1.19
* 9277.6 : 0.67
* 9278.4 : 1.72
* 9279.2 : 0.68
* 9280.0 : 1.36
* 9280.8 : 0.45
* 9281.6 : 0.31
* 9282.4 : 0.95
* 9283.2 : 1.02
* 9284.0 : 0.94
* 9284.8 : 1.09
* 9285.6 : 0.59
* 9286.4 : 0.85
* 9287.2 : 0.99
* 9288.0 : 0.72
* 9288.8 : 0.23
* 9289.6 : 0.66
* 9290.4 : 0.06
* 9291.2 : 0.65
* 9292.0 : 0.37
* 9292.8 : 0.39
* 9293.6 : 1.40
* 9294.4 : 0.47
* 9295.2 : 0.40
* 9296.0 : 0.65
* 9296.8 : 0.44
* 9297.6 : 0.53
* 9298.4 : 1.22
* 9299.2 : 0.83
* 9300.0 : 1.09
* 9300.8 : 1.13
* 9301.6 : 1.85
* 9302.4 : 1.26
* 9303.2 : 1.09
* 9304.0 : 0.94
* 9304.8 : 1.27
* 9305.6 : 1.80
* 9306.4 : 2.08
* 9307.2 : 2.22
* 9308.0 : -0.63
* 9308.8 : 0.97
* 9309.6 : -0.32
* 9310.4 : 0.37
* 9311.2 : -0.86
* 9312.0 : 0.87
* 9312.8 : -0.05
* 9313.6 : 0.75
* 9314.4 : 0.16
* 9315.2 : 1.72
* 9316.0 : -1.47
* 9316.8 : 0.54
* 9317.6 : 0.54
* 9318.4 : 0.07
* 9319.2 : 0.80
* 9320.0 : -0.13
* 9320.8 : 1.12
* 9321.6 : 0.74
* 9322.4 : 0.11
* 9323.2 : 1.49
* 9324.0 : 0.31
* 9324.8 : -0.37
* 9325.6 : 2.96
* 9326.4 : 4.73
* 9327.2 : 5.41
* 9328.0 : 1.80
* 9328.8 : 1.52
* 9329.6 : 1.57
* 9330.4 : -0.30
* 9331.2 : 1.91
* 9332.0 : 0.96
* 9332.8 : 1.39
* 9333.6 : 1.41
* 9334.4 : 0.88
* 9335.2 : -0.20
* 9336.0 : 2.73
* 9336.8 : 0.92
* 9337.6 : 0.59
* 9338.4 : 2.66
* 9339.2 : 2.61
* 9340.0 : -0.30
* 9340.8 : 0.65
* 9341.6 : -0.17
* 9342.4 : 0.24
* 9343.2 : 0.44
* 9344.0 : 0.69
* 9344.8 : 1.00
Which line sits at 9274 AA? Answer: [N II] 6583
